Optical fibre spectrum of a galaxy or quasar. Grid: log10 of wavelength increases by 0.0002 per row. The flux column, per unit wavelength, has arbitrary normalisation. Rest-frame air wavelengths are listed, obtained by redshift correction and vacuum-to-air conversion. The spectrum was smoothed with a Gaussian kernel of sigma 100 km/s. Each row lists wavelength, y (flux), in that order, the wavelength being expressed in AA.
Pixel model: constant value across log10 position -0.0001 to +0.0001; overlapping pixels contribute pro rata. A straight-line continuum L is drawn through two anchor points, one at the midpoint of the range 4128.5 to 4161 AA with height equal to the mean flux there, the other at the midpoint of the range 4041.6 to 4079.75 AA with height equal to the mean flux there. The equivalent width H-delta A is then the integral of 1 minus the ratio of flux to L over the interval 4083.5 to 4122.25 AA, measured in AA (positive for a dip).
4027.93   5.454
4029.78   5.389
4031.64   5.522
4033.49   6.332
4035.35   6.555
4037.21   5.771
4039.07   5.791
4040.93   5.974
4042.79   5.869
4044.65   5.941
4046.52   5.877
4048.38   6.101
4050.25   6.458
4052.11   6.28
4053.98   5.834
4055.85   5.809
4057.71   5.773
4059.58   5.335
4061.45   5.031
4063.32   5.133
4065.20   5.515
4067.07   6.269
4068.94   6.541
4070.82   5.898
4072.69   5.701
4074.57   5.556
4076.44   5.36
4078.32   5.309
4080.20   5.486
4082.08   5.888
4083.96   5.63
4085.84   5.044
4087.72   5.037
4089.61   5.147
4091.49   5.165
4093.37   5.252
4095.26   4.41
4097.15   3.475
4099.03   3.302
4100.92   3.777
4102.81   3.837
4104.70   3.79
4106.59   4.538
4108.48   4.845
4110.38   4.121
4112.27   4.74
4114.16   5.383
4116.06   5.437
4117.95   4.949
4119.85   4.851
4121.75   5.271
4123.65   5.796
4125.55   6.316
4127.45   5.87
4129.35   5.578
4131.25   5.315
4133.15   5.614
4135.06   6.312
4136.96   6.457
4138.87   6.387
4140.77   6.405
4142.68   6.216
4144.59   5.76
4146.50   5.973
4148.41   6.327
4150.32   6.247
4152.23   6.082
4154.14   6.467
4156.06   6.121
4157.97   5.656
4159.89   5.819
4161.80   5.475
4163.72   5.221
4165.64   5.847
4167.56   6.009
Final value 8.3 AA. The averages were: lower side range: 5.78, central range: 4.65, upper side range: 6.04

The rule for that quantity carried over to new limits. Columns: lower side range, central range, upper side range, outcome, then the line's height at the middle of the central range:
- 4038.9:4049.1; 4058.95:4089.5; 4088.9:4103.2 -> -3.5 AA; 4.98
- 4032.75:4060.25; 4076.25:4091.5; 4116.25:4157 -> 1.5 AA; 5.95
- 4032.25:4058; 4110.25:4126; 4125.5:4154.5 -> 2.2 AA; 6.06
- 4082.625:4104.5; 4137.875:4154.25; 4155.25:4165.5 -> -2.3 AA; 5.43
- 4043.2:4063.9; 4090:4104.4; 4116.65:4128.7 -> 3.6 AA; 5.61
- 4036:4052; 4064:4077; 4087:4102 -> -1.7 AA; 5.18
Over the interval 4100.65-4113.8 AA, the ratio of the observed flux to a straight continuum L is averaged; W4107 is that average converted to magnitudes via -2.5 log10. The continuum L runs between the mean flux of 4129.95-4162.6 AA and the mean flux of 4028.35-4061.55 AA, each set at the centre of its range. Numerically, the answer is 0.355 mag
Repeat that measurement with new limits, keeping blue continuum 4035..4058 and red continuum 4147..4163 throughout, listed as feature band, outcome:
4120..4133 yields 0.069 mag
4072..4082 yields 0.092 mag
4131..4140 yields -0.013 mag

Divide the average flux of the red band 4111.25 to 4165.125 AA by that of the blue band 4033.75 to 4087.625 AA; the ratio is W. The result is 1.0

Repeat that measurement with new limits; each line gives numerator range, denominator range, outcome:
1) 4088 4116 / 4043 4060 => 0.75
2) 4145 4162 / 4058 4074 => 1.06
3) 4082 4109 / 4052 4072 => 0.79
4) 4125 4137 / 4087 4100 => 1.30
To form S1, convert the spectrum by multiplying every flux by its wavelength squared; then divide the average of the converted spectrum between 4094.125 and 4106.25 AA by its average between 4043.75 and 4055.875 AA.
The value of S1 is 0.6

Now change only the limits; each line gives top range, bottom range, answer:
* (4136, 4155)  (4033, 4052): 1.08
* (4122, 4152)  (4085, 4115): 1.37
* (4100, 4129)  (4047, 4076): 0.87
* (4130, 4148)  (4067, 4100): 1.19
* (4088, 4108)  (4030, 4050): 0.74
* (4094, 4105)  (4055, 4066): 0.71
